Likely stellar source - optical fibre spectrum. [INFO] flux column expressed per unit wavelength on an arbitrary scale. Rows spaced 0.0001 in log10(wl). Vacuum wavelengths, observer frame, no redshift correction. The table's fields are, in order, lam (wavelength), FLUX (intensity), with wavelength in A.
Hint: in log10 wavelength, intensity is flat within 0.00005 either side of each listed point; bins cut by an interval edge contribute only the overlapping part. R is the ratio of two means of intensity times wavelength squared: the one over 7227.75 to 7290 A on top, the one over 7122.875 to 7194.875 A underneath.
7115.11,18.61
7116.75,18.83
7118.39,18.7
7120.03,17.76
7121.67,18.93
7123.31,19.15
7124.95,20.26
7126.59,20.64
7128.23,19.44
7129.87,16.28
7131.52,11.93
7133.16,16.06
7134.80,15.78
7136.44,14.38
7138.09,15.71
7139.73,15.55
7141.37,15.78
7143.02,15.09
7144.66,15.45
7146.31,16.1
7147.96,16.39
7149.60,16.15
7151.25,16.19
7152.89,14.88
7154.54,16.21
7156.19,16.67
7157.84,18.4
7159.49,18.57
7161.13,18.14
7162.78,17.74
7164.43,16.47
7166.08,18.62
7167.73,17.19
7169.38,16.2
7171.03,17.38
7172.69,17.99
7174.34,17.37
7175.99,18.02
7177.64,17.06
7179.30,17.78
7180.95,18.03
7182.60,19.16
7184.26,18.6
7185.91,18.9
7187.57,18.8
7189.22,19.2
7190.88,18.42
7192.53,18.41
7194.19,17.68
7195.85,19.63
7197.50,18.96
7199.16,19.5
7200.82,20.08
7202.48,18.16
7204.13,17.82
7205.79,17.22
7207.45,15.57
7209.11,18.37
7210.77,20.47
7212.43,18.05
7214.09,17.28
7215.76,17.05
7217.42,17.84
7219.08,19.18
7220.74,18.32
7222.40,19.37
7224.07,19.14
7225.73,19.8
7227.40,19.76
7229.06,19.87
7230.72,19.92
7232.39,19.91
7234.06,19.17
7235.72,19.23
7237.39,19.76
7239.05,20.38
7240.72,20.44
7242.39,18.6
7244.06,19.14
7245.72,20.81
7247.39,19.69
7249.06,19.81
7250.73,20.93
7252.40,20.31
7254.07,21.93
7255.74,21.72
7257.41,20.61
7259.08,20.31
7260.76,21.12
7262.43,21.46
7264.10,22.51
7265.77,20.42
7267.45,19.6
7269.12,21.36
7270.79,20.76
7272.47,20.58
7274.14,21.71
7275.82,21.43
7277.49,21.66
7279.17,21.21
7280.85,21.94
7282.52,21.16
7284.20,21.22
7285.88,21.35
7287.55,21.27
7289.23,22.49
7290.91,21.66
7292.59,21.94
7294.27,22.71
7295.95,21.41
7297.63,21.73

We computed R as 1.2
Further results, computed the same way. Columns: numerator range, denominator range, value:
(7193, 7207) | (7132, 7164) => 1.16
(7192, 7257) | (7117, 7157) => 1.18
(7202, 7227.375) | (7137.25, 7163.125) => 1.13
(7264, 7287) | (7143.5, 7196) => 1.24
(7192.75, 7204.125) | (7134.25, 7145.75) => 1.25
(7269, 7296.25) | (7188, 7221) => 1.20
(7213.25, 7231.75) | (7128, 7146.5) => 1.25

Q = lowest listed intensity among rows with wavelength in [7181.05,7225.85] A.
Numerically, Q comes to 15.57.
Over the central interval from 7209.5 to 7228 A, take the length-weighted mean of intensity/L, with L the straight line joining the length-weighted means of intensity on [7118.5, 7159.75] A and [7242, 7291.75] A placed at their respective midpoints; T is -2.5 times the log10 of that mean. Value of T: 0.037 mag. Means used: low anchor 16.7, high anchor 21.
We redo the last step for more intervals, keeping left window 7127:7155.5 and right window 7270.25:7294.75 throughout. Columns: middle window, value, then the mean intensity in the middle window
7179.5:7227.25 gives -0.014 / 18.5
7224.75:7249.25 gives -0.004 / 19.8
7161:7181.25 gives -0.031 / 17.5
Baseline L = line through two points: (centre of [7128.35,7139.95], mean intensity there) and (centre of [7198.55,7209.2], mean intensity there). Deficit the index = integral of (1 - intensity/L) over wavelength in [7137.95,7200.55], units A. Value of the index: -2.8 A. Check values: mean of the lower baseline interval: 15.3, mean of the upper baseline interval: 18.1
